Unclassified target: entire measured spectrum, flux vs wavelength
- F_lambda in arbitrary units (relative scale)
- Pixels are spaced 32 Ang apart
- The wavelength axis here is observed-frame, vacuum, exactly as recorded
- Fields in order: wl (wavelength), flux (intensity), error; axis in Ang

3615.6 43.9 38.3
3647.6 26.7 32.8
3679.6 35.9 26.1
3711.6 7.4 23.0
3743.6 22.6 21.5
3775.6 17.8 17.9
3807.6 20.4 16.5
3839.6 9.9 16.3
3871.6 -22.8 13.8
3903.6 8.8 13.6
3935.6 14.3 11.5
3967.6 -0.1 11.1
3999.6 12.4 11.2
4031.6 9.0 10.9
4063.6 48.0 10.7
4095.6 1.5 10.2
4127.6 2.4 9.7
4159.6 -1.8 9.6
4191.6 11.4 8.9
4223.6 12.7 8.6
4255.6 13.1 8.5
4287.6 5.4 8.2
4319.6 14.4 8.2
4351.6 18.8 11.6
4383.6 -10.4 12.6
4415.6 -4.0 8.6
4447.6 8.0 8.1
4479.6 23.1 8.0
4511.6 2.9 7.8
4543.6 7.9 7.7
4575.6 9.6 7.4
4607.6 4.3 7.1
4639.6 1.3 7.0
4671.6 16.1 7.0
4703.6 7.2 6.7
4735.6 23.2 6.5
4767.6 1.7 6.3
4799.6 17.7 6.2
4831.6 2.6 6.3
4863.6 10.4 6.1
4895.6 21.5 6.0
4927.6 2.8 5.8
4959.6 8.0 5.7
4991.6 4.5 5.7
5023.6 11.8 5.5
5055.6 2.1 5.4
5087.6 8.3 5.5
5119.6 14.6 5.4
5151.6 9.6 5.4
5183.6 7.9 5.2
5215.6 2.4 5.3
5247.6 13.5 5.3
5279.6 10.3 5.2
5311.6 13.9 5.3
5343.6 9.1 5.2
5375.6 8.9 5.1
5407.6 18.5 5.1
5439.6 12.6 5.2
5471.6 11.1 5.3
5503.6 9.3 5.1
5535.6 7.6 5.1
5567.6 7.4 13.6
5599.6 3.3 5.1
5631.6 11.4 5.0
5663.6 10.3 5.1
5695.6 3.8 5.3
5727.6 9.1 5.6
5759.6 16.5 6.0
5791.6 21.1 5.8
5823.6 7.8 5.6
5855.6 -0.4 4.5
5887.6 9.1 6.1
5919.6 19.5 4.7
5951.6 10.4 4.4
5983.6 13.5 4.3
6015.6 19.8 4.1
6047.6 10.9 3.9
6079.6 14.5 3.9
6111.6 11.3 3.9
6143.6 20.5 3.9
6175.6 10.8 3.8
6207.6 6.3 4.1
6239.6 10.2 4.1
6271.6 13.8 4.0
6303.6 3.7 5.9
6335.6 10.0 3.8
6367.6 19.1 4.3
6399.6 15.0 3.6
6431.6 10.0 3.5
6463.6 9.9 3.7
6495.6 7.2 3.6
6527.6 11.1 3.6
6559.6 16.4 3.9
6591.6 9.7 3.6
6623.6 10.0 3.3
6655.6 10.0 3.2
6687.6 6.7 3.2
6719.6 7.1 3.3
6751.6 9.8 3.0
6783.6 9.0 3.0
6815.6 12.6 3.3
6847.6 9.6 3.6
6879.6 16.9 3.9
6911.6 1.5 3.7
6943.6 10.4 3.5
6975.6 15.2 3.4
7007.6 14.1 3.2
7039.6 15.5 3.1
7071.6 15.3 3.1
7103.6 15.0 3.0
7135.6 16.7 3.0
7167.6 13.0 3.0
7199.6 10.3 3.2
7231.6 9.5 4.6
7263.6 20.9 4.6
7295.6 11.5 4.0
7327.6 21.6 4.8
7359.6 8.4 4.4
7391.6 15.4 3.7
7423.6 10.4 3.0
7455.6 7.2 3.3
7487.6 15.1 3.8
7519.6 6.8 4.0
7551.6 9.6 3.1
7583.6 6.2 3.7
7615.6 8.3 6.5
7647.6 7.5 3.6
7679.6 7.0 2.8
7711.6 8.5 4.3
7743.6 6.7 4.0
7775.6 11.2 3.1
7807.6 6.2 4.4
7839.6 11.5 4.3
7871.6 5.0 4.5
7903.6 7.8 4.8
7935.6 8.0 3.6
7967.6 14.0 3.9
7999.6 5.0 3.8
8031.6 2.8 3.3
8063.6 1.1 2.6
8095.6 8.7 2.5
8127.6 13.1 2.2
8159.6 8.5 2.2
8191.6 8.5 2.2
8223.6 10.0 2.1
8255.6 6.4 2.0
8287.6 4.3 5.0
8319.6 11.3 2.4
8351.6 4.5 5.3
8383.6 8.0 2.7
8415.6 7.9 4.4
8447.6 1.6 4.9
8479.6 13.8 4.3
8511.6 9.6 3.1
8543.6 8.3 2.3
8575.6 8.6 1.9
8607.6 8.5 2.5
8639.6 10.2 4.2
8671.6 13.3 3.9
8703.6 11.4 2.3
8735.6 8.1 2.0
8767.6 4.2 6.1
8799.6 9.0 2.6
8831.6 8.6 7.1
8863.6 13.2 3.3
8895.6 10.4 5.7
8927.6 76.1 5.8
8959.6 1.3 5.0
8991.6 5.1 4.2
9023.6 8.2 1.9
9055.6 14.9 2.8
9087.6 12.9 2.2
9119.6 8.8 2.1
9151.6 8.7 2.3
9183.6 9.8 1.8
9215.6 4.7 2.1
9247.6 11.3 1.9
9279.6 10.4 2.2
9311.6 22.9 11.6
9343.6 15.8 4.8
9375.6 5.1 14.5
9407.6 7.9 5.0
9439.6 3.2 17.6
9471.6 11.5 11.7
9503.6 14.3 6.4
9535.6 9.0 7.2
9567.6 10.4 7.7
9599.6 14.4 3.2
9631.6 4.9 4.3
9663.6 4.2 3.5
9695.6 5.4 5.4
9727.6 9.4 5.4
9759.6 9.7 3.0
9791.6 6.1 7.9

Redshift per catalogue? 1.393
